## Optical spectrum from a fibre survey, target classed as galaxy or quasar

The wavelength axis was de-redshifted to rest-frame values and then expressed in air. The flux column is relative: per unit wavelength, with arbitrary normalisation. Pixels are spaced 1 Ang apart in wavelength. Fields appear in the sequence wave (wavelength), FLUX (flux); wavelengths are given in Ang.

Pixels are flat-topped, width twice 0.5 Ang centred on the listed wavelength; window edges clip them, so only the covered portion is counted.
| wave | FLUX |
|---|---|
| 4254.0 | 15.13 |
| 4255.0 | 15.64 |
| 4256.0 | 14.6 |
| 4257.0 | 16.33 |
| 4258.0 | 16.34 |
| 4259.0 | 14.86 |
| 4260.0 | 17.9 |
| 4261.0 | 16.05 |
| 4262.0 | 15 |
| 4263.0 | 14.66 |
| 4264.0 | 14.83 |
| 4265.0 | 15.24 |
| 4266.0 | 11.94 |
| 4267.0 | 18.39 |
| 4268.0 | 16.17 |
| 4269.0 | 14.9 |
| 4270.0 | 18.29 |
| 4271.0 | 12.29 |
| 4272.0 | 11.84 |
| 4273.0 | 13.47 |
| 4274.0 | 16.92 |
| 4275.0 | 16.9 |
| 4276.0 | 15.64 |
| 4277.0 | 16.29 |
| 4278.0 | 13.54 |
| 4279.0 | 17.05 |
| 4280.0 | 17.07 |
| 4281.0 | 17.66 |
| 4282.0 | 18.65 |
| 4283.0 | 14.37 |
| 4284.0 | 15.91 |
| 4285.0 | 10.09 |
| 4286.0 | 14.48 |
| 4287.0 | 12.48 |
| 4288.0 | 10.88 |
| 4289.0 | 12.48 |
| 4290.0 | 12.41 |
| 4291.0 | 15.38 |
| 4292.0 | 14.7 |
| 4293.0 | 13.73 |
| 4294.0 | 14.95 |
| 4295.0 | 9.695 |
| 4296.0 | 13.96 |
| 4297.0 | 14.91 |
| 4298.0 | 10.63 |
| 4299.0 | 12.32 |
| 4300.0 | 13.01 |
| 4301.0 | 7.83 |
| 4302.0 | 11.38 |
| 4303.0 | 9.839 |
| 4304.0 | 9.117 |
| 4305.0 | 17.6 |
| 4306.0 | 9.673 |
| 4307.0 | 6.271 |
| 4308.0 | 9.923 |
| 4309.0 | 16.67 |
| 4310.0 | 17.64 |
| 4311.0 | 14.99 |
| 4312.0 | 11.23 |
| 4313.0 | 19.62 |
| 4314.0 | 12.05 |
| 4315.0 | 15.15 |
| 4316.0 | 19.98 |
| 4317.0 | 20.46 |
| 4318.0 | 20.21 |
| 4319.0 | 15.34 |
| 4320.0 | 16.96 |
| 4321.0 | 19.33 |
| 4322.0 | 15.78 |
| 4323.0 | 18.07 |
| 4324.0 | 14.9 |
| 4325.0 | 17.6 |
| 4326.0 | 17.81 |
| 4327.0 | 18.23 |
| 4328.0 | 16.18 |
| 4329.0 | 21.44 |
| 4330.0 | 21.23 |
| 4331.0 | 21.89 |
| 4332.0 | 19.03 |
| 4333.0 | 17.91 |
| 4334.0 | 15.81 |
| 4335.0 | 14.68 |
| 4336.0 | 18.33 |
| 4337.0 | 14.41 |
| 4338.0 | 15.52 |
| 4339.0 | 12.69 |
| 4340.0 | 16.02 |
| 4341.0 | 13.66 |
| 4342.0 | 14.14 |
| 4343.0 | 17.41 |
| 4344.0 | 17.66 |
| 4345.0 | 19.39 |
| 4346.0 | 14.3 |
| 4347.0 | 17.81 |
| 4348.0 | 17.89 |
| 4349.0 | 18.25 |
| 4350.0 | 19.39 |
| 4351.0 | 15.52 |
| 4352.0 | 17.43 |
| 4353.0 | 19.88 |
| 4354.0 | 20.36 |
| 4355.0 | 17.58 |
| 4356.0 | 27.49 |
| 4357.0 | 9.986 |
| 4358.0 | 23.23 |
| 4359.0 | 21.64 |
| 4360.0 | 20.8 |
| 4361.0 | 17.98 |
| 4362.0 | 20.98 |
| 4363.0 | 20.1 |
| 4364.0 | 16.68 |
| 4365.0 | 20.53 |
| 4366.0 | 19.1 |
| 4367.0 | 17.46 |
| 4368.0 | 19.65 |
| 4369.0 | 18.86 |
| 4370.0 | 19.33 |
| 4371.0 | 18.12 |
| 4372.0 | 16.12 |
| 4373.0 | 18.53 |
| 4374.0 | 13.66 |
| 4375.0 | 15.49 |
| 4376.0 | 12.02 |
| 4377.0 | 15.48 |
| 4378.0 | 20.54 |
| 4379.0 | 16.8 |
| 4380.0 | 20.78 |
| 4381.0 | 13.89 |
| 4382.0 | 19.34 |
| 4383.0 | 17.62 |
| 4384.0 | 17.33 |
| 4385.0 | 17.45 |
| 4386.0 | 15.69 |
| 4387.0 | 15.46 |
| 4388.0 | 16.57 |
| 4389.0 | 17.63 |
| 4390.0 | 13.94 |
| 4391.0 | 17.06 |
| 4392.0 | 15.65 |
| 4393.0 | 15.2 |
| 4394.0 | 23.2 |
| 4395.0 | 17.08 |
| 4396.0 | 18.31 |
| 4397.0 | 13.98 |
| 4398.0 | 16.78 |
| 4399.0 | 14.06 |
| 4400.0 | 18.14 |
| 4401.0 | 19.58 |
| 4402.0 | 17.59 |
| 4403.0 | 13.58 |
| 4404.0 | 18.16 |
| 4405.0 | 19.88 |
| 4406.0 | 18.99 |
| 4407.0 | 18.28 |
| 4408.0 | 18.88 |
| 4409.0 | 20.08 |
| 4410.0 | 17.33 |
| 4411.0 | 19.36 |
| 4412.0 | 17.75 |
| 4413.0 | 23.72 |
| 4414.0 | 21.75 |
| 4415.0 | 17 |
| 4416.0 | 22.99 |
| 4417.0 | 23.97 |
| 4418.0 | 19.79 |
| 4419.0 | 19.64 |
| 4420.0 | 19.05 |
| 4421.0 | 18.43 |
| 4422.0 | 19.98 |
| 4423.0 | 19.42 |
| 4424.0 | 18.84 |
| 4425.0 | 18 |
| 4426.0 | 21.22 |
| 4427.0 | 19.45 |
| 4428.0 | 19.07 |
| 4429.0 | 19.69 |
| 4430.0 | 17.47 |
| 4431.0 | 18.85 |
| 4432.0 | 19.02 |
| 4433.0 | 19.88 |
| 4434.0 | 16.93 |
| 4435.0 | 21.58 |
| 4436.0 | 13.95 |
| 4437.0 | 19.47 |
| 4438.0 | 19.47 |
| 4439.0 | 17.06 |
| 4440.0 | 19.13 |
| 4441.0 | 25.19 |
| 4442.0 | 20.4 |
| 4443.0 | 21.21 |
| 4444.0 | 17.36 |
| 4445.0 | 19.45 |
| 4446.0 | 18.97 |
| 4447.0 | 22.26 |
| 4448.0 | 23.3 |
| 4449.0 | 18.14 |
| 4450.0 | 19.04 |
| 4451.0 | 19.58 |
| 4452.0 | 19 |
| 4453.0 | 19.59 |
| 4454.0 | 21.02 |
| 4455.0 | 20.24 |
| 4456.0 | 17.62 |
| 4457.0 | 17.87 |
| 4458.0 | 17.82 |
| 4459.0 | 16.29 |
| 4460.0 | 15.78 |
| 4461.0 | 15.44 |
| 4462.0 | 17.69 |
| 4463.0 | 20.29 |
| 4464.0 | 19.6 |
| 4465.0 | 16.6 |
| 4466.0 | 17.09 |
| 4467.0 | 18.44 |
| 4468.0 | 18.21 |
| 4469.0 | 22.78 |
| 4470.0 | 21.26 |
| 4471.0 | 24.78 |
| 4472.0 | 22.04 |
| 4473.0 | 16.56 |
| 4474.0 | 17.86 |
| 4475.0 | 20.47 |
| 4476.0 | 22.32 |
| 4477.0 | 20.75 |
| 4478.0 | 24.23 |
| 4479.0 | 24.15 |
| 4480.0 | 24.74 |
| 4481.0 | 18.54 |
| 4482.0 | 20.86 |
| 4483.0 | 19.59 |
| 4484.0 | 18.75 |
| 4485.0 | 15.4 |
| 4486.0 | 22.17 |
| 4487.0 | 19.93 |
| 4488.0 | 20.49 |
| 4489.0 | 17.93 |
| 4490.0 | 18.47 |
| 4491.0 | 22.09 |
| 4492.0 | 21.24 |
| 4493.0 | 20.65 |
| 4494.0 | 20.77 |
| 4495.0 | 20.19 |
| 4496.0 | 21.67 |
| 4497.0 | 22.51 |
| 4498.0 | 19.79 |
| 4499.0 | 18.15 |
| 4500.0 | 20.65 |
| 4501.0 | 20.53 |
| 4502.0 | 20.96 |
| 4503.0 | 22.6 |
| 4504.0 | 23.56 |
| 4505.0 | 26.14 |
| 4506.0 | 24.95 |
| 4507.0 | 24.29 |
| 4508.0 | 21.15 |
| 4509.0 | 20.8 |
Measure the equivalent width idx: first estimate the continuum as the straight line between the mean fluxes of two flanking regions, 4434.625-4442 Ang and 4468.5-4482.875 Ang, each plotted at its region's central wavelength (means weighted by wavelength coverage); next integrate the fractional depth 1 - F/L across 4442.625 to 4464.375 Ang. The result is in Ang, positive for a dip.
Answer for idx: 1.4 Ang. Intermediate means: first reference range 19.4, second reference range 21.5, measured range 19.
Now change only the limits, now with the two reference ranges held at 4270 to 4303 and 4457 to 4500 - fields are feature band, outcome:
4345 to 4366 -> -3.8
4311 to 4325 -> -1.9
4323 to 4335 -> -2.4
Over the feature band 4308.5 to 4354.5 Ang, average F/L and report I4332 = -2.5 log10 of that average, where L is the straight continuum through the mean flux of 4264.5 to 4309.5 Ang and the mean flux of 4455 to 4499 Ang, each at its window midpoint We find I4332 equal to -0.14 mag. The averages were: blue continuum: 13.7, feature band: 17.2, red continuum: 19.8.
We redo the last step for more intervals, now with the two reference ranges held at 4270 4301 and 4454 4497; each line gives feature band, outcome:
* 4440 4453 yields -0.07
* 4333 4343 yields 0.03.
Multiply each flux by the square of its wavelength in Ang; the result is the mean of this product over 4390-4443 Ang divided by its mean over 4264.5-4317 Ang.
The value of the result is 1.42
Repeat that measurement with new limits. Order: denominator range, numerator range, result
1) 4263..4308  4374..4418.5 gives 1.36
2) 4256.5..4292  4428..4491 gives 1.41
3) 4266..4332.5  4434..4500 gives 1.42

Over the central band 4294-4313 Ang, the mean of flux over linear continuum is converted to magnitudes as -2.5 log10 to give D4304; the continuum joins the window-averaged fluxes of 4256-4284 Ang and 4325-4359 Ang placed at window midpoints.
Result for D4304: 0.32 mag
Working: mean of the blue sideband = 15.6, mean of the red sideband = 17.7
